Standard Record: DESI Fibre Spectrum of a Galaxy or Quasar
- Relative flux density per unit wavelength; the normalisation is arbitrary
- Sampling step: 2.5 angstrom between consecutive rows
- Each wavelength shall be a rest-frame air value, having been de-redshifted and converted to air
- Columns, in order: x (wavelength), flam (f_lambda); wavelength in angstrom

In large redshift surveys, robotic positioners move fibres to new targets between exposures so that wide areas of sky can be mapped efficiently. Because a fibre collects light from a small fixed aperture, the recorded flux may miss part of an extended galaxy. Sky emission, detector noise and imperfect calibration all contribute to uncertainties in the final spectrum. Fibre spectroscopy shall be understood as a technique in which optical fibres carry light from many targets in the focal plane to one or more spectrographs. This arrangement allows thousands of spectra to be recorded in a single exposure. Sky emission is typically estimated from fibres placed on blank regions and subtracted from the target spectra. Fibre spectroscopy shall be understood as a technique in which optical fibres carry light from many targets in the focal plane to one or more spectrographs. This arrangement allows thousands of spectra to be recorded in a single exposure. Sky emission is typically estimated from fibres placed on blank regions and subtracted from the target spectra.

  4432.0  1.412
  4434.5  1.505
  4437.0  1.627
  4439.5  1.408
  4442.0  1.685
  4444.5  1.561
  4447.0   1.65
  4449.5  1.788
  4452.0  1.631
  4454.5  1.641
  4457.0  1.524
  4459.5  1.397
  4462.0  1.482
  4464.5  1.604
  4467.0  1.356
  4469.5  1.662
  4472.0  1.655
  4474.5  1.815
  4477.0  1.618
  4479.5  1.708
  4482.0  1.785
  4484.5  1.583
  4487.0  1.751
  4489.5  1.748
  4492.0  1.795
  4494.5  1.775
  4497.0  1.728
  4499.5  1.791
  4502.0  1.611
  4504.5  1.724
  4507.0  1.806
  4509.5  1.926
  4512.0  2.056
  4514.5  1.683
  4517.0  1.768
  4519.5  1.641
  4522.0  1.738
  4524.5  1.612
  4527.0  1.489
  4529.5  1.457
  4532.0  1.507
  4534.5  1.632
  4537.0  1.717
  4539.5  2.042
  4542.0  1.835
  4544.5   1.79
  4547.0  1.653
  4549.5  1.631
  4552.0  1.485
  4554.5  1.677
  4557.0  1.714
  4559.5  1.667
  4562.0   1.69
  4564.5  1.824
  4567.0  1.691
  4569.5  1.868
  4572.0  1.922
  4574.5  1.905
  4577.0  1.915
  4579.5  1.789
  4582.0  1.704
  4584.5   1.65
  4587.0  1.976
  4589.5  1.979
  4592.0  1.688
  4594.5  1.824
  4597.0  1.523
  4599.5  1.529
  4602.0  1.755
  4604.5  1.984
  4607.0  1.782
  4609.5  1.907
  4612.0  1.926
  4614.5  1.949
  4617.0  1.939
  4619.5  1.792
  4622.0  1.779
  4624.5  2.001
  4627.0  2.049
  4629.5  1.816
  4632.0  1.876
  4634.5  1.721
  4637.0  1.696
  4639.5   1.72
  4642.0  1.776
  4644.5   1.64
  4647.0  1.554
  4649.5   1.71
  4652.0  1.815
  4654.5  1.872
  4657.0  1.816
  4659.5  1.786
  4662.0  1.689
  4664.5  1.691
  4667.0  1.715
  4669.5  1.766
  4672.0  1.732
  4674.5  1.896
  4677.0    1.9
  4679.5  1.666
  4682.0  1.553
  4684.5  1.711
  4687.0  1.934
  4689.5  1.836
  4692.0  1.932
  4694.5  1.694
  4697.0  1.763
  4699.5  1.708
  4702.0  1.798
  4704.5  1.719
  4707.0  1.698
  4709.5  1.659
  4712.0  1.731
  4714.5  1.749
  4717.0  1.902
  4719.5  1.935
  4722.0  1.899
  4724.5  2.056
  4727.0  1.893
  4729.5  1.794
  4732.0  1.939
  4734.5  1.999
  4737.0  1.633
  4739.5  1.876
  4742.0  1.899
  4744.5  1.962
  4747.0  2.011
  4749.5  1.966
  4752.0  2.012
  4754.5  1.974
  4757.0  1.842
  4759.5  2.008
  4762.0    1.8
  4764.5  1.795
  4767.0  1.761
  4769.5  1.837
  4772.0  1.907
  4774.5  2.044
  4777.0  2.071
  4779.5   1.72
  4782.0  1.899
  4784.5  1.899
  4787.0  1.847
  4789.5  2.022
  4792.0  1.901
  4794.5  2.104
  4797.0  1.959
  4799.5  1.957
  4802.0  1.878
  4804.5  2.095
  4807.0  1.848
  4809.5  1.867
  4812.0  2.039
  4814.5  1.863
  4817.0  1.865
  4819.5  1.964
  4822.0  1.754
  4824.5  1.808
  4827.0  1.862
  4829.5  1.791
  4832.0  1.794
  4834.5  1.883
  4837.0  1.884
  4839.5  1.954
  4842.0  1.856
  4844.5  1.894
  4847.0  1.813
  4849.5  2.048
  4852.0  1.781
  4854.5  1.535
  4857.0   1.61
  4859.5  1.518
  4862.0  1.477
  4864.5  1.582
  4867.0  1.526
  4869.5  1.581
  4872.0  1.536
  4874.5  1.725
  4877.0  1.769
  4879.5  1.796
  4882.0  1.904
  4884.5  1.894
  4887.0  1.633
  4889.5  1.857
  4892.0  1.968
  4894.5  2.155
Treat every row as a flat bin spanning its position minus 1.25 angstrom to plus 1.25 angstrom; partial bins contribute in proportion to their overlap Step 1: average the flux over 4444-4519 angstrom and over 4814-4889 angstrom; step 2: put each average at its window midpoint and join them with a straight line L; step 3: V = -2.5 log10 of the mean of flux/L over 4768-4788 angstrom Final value -0.091 mag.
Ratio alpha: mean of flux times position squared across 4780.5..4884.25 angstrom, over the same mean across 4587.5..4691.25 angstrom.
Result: 1.10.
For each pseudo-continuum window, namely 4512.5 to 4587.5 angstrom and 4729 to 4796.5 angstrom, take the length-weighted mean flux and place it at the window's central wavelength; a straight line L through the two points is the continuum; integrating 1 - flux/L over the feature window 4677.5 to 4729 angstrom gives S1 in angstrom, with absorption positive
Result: 1.8 angstrom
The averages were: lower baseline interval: 1.72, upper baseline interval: 1.91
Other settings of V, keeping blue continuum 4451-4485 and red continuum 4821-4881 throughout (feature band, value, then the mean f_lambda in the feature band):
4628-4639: -0.07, 1.78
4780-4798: -0.13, 1.94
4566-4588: -0.11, 1.82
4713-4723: -0.11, 1.87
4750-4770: -0.11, 1.88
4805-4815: -0.12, 1.92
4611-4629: -0.16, 1.91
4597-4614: -0.09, 1.8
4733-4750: -0.12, 1.9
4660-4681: -0.05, 1.76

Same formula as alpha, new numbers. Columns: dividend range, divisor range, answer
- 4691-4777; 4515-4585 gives 1.17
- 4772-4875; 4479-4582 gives 1.20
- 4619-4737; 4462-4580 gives 1.12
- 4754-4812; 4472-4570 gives 1.25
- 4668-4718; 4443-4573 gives 1.13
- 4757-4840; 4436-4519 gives 1.30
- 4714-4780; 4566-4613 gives 1.13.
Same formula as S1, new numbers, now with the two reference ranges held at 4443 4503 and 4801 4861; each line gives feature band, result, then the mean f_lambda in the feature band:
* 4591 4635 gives -2.6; 1.83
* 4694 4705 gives 0.2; 1.74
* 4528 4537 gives 0.7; 1.56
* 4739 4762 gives -1.9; 1.94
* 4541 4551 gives -0.2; 1.72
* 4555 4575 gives -0.9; 1.78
